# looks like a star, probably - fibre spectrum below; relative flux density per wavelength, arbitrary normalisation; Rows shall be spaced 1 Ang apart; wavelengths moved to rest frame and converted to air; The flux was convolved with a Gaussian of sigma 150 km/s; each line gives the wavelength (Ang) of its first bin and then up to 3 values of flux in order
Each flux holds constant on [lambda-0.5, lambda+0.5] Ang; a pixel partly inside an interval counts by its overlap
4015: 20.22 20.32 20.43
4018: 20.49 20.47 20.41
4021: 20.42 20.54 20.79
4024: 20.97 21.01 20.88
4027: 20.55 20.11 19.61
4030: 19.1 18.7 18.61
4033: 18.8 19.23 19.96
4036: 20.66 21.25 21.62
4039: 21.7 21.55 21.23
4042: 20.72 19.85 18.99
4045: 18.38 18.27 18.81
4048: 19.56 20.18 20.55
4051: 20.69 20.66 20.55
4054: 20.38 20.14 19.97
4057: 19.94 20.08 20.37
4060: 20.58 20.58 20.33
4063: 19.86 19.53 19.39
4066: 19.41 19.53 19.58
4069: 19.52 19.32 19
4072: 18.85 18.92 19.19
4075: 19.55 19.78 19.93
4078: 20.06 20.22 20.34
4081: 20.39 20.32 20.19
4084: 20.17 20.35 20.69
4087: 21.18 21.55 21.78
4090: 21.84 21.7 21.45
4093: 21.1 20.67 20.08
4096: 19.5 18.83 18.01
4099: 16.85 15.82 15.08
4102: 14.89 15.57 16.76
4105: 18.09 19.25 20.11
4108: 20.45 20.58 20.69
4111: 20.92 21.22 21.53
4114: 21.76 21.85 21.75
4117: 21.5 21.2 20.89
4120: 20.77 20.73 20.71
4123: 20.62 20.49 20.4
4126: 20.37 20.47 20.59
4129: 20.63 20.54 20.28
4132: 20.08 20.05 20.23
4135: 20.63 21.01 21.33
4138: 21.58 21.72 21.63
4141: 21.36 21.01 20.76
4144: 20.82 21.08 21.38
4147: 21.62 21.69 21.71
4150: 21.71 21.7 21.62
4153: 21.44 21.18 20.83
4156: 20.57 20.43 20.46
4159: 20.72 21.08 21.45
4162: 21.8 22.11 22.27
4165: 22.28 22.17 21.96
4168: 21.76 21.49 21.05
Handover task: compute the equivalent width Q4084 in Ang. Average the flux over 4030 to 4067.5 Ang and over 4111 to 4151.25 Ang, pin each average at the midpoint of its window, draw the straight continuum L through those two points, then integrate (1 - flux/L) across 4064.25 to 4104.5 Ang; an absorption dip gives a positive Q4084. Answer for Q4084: 2.0 Ang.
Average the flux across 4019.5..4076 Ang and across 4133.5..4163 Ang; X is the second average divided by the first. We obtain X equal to 1.06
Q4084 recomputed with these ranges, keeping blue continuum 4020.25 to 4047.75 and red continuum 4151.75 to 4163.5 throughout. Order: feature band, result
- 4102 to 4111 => 0.8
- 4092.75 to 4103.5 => 1.5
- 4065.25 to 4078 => 0.6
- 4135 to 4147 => -0.1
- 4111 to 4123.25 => -0.2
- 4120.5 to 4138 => 0.3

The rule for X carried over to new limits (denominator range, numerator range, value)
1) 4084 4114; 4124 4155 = 1.07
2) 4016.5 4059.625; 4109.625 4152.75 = 1.04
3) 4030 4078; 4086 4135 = 1.01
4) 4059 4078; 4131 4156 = 1.08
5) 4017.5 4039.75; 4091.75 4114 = 0.94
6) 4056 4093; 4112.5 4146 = 1.04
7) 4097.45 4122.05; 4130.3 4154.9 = 1.09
